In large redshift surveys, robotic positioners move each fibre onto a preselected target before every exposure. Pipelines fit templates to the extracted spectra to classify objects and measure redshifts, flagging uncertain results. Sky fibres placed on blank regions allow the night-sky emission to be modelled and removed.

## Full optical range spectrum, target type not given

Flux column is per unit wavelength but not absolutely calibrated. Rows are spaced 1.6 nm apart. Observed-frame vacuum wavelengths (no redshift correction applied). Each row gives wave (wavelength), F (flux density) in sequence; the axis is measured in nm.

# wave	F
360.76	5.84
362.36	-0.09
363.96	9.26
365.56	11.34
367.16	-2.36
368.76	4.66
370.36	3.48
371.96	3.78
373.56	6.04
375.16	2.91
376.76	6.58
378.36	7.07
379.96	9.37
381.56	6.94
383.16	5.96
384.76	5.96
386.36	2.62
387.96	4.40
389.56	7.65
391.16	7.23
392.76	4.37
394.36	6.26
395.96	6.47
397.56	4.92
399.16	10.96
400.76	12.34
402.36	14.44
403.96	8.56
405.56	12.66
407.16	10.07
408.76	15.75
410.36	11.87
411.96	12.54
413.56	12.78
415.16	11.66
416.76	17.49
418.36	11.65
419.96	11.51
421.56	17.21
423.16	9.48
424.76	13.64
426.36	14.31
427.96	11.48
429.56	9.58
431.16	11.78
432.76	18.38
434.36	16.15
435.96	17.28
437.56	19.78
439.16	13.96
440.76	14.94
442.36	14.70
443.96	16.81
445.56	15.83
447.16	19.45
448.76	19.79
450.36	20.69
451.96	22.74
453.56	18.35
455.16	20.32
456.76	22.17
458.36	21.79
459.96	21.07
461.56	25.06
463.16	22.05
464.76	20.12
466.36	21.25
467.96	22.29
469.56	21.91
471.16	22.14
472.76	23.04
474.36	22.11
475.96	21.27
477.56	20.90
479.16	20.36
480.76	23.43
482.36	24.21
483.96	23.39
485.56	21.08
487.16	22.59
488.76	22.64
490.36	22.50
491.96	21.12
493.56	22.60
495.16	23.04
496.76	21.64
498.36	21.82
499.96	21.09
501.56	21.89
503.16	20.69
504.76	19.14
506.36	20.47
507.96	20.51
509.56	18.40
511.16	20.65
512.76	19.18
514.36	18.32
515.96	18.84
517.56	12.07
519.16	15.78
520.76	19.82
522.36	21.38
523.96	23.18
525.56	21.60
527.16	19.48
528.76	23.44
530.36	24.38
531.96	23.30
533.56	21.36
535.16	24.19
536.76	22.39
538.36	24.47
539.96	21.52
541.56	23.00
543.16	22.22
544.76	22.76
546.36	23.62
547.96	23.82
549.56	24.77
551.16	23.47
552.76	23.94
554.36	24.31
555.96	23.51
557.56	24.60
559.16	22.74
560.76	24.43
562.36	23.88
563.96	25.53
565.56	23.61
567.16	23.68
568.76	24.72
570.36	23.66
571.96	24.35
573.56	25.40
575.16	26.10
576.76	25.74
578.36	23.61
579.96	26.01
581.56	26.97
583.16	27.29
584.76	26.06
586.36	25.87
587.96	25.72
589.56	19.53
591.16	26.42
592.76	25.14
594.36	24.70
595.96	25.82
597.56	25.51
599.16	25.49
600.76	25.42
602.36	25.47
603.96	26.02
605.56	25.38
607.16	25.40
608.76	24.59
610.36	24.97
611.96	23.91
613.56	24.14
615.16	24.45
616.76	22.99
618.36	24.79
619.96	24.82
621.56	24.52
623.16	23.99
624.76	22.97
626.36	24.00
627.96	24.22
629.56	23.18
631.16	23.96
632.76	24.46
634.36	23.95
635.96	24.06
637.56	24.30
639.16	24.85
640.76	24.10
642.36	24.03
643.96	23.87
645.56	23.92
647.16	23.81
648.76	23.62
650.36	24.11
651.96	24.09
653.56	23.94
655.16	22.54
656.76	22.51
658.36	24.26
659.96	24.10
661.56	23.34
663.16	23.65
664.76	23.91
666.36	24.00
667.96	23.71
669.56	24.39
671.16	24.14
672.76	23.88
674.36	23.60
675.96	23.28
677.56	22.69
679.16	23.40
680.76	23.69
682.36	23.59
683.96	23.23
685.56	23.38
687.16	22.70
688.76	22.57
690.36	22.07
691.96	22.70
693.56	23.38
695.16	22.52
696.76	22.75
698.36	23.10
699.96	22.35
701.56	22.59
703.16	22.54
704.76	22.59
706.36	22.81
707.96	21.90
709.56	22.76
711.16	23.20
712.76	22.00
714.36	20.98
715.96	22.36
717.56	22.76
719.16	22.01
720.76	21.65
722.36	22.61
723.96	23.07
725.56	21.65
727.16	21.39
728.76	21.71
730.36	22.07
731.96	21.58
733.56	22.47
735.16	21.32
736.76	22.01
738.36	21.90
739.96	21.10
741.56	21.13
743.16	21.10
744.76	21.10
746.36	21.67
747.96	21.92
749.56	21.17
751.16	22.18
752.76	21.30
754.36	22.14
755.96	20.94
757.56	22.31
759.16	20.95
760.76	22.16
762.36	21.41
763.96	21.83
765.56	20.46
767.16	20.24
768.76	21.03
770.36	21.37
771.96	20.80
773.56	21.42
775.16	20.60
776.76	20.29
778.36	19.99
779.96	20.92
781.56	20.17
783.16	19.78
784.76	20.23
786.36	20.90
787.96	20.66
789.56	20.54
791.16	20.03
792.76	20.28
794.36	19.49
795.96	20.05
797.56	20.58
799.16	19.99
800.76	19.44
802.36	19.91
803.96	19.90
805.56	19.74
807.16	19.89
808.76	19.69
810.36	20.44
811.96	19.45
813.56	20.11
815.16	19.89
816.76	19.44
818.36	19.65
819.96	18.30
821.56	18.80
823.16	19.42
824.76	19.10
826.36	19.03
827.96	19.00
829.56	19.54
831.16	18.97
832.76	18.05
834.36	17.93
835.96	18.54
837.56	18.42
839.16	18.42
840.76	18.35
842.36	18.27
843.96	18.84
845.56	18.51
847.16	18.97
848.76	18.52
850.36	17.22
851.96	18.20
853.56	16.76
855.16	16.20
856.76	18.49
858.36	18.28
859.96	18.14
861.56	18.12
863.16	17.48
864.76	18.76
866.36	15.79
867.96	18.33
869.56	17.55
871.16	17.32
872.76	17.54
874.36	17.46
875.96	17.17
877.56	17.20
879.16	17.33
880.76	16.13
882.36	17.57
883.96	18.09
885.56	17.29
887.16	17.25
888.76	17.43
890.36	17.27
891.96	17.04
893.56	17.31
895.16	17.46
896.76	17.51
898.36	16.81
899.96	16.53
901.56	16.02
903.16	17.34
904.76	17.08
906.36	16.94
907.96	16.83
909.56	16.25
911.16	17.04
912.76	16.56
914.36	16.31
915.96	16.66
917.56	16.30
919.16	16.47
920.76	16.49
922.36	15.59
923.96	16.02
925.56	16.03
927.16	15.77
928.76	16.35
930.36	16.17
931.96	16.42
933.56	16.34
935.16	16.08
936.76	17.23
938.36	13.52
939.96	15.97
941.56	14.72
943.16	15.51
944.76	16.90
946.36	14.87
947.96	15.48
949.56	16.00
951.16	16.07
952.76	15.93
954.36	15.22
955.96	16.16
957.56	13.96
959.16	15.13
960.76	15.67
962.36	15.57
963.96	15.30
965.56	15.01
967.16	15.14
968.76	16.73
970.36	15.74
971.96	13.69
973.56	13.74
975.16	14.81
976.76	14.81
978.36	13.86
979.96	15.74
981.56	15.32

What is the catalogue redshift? 0.000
